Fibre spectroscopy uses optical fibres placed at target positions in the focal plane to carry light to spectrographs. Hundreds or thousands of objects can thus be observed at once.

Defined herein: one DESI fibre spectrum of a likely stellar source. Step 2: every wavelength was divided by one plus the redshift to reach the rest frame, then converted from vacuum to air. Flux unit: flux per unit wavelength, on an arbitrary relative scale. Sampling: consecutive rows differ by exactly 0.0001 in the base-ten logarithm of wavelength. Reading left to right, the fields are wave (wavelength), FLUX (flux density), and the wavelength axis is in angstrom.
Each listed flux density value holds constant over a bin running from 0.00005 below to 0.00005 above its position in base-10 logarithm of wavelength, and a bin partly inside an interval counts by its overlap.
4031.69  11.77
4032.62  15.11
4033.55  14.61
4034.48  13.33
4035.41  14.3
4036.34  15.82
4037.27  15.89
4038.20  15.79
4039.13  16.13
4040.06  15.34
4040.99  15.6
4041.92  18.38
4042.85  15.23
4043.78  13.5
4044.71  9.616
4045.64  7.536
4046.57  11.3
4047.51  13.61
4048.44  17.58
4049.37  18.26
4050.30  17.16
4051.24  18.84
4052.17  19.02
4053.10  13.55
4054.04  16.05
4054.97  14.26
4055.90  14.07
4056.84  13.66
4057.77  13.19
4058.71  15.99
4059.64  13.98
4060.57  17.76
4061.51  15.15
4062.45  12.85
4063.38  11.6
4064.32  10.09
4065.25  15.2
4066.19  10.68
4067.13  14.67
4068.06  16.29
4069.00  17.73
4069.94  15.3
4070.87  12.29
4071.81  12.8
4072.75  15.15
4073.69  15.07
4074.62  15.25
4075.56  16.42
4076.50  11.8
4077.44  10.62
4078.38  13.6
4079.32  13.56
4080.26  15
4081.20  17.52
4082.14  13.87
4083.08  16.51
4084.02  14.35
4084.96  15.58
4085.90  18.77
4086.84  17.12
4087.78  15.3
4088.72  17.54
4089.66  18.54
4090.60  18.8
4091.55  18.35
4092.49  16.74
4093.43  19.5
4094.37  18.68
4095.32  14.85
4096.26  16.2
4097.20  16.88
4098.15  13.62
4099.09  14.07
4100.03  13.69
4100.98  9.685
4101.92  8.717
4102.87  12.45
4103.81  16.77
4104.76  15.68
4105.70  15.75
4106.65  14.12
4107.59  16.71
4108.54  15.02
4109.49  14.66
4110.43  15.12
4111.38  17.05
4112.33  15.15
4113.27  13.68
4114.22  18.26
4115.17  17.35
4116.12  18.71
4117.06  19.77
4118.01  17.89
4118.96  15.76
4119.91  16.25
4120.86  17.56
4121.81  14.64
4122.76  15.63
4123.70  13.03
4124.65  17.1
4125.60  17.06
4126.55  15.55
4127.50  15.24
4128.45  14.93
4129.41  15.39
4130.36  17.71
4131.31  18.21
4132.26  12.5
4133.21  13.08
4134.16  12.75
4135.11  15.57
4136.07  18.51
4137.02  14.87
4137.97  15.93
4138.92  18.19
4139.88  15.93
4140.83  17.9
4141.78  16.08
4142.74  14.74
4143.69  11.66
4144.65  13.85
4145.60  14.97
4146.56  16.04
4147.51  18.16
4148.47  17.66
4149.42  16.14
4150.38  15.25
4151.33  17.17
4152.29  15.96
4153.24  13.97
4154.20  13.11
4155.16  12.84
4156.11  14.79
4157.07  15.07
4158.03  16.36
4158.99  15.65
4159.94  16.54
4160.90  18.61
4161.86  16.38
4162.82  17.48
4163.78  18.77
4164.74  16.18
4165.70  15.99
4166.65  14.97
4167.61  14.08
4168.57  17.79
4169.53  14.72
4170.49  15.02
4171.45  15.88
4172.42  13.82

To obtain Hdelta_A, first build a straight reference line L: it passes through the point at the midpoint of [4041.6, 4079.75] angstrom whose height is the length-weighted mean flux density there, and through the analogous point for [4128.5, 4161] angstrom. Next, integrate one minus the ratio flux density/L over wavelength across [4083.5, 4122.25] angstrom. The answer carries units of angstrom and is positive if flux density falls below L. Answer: -2.66 angstrom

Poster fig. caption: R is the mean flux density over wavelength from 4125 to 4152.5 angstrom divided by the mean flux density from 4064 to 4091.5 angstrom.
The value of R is 1.04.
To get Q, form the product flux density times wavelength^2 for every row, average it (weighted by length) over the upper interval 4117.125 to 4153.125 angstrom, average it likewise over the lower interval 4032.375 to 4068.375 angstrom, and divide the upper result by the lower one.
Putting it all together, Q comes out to 1.13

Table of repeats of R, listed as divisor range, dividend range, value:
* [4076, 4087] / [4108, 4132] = 1.10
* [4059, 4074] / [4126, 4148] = 1.10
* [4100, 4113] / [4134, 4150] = 1.11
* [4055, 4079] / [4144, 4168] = 1.13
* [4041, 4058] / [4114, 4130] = 1.11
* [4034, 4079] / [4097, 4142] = 1.07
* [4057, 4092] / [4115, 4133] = 1.09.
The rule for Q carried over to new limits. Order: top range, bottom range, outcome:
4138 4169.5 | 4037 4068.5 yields 1.14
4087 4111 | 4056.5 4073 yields 1.12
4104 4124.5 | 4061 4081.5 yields 1.18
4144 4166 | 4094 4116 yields 1.09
